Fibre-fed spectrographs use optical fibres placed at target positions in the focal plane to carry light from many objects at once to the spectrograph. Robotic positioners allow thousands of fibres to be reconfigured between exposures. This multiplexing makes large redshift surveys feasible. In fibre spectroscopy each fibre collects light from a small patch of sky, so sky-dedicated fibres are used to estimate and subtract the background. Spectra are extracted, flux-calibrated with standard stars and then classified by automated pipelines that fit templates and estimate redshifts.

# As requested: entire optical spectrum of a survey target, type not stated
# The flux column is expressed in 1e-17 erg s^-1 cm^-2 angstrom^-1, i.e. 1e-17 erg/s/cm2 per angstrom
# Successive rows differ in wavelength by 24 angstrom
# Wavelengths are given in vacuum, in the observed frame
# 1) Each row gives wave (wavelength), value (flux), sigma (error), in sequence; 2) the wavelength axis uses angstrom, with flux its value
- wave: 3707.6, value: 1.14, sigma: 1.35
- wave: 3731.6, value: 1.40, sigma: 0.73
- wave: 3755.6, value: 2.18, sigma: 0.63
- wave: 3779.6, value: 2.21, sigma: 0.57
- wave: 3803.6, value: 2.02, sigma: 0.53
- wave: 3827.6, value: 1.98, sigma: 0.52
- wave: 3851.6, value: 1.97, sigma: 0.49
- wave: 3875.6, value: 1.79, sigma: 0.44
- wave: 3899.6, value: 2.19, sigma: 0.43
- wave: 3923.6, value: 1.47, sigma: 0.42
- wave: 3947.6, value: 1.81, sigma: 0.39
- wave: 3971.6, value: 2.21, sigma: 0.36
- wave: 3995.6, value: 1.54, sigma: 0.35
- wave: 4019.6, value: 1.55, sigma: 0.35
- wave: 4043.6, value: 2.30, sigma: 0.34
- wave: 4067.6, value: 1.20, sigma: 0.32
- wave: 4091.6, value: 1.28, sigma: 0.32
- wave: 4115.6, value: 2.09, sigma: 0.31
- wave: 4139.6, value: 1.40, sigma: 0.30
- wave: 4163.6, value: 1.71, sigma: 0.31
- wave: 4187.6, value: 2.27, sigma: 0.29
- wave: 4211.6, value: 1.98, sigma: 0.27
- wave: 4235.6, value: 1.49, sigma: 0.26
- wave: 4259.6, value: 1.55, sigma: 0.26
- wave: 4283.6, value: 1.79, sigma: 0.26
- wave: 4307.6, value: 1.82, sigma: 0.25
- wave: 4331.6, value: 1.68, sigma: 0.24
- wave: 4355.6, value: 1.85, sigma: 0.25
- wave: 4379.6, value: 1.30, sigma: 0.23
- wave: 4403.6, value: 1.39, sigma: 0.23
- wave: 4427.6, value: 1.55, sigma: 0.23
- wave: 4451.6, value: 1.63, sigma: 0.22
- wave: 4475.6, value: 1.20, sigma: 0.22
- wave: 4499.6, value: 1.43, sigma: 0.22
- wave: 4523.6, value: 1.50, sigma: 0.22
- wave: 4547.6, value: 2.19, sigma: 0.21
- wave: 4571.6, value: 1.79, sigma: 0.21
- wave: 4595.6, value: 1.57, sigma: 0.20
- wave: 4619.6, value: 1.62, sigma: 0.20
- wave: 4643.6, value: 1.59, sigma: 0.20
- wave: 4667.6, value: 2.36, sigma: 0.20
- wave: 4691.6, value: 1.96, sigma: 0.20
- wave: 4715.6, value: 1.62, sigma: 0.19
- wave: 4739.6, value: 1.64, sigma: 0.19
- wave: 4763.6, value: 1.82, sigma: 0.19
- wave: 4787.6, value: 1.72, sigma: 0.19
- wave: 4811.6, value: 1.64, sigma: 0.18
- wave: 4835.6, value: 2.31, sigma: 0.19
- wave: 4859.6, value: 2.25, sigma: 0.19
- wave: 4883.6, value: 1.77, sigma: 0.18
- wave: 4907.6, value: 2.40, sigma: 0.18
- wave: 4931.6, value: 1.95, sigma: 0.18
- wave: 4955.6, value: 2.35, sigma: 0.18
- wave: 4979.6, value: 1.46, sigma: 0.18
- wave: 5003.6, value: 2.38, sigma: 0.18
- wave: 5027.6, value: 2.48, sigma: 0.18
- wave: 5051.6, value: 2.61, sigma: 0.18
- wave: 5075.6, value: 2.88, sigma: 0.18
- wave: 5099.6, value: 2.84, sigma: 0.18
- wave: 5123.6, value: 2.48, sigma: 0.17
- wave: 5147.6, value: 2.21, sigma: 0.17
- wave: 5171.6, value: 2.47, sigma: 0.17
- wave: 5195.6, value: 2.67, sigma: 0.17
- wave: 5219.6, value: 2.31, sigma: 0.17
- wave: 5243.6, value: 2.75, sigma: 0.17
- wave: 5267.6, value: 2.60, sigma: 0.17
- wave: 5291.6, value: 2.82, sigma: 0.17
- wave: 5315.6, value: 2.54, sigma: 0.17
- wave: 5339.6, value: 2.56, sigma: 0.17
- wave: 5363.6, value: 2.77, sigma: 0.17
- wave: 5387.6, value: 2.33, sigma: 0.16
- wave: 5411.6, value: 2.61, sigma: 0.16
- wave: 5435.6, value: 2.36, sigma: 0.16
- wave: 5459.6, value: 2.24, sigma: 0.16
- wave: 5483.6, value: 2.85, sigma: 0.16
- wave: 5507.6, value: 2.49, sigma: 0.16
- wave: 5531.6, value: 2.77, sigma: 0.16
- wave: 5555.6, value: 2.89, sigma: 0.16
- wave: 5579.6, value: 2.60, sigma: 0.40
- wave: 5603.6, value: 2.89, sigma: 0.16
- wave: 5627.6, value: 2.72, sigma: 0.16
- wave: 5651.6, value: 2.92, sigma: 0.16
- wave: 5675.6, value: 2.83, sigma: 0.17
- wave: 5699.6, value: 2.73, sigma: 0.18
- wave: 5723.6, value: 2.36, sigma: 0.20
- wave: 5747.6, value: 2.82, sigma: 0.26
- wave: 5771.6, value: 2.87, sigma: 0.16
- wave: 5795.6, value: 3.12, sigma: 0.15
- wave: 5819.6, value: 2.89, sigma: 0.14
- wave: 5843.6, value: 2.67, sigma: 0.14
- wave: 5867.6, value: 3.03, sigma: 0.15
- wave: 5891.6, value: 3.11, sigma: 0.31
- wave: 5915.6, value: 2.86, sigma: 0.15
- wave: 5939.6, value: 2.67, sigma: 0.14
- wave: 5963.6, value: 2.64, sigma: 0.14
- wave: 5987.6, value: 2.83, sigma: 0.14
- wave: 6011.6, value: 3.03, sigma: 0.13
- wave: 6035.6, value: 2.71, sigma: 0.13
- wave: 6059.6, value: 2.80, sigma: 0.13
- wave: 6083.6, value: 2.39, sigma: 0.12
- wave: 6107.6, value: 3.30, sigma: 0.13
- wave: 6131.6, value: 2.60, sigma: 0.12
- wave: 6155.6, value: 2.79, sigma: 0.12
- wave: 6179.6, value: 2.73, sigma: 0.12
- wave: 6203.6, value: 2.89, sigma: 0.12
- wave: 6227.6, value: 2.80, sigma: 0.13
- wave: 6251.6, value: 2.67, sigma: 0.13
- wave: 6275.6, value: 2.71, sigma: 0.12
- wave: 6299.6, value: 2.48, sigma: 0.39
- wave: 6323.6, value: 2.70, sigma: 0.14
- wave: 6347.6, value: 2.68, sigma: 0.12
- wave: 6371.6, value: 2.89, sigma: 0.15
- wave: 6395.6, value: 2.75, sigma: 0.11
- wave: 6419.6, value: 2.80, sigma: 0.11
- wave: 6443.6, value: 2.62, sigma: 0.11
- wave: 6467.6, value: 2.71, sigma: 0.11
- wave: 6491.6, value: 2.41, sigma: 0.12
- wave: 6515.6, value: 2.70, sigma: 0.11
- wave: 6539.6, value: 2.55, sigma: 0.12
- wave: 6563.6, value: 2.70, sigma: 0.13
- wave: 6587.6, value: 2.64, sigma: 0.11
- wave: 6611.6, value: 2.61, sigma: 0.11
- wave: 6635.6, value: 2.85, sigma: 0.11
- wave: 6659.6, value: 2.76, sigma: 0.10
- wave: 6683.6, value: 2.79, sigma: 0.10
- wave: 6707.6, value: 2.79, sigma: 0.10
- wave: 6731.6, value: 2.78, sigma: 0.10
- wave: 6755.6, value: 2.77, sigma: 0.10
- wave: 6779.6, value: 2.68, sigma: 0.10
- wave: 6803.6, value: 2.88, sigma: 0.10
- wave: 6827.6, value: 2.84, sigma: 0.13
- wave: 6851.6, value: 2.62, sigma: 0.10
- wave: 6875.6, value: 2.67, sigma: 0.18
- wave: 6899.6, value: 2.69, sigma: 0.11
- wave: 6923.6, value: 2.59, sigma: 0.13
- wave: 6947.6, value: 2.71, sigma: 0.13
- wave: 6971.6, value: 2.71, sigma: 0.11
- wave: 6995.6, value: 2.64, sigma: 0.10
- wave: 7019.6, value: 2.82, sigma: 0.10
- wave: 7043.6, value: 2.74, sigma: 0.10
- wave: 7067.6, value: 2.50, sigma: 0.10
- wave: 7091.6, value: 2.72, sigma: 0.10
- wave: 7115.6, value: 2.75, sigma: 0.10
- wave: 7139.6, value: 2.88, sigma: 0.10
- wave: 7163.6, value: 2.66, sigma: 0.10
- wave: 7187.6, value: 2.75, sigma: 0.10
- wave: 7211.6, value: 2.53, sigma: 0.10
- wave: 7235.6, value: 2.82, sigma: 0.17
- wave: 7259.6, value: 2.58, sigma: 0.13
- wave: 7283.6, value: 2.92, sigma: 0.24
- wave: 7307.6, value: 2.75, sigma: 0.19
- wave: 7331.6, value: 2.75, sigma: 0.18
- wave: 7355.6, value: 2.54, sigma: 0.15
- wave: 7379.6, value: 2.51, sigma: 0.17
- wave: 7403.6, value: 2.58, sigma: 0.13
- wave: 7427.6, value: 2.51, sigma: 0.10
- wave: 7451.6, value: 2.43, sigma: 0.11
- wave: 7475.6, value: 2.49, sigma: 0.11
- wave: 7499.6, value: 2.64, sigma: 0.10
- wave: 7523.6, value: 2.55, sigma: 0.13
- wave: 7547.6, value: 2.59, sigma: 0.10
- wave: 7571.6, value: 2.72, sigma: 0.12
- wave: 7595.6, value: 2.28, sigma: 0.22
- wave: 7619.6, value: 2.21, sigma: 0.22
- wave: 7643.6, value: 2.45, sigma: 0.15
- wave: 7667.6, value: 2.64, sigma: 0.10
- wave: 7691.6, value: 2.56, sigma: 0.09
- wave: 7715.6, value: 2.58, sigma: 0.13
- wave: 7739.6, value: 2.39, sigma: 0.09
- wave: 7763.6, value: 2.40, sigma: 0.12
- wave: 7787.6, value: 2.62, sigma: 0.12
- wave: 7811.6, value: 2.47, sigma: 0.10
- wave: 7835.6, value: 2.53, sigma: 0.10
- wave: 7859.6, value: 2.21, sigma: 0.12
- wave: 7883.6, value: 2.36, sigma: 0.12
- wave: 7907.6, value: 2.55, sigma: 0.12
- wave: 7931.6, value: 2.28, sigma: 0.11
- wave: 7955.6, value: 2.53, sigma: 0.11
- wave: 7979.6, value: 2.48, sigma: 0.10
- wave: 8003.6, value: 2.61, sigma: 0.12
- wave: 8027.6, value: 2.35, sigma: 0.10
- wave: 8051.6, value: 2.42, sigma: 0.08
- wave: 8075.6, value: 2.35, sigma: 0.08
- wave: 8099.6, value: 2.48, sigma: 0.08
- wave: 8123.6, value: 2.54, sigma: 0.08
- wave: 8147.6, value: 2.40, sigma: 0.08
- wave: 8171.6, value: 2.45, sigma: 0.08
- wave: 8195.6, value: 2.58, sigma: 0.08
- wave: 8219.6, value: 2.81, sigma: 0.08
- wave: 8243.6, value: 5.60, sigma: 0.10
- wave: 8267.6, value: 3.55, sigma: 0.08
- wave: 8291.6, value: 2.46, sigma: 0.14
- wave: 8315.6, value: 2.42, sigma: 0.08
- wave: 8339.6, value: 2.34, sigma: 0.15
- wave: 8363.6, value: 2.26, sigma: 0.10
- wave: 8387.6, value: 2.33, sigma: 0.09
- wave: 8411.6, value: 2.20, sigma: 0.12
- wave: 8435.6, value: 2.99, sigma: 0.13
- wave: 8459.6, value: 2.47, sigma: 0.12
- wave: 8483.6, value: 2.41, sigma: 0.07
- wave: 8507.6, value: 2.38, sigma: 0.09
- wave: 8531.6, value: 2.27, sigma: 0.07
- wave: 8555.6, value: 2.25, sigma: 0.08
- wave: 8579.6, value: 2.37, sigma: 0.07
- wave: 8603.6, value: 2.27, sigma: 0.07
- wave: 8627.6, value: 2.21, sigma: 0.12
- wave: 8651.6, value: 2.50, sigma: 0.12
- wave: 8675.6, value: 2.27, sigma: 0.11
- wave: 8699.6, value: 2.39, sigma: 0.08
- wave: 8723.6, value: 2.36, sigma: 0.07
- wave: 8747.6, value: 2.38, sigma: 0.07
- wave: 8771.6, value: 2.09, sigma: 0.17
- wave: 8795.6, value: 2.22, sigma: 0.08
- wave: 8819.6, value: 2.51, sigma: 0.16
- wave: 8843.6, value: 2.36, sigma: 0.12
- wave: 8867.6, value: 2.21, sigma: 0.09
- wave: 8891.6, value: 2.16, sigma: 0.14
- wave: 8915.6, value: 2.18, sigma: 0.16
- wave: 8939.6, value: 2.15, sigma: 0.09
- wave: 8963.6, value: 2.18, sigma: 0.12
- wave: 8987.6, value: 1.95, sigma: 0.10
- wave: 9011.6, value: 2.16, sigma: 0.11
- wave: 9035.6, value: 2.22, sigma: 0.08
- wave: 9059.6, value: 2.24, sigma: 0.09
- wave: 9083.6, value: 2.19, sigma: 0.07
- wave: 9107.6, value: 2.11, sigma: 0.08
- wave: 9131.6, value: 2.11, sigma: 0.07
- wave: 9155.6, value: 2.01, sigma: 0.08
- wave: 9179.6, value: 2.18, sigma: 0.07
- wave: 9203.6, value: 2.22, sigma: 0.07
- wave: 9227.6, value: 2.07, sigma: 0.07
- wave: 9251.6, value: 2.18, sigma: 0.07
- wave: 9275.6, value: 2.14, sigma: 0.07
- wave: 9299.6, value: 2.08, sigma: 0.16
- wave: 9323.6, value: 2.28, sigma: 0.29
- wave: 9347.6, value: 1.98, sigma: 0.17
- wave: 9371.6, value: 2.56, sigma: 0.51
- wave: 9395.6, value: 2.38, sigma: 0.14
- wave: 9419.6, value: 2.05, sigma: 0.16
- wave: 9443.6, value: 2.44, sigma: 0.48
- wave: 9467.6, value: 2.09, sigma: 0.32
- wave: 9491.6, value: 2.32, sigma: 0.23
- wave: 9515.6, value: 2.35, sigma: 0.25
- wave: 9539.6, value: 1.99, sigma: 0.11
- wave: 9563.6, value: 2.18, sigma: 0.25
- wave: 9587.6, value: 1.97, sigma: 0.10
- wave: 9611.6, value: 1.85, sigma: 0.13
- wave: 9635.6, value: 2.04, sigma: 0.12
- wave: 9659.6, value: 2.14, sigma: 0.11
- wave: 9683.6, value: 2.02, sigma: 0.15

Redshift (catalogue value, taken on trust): 0.255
